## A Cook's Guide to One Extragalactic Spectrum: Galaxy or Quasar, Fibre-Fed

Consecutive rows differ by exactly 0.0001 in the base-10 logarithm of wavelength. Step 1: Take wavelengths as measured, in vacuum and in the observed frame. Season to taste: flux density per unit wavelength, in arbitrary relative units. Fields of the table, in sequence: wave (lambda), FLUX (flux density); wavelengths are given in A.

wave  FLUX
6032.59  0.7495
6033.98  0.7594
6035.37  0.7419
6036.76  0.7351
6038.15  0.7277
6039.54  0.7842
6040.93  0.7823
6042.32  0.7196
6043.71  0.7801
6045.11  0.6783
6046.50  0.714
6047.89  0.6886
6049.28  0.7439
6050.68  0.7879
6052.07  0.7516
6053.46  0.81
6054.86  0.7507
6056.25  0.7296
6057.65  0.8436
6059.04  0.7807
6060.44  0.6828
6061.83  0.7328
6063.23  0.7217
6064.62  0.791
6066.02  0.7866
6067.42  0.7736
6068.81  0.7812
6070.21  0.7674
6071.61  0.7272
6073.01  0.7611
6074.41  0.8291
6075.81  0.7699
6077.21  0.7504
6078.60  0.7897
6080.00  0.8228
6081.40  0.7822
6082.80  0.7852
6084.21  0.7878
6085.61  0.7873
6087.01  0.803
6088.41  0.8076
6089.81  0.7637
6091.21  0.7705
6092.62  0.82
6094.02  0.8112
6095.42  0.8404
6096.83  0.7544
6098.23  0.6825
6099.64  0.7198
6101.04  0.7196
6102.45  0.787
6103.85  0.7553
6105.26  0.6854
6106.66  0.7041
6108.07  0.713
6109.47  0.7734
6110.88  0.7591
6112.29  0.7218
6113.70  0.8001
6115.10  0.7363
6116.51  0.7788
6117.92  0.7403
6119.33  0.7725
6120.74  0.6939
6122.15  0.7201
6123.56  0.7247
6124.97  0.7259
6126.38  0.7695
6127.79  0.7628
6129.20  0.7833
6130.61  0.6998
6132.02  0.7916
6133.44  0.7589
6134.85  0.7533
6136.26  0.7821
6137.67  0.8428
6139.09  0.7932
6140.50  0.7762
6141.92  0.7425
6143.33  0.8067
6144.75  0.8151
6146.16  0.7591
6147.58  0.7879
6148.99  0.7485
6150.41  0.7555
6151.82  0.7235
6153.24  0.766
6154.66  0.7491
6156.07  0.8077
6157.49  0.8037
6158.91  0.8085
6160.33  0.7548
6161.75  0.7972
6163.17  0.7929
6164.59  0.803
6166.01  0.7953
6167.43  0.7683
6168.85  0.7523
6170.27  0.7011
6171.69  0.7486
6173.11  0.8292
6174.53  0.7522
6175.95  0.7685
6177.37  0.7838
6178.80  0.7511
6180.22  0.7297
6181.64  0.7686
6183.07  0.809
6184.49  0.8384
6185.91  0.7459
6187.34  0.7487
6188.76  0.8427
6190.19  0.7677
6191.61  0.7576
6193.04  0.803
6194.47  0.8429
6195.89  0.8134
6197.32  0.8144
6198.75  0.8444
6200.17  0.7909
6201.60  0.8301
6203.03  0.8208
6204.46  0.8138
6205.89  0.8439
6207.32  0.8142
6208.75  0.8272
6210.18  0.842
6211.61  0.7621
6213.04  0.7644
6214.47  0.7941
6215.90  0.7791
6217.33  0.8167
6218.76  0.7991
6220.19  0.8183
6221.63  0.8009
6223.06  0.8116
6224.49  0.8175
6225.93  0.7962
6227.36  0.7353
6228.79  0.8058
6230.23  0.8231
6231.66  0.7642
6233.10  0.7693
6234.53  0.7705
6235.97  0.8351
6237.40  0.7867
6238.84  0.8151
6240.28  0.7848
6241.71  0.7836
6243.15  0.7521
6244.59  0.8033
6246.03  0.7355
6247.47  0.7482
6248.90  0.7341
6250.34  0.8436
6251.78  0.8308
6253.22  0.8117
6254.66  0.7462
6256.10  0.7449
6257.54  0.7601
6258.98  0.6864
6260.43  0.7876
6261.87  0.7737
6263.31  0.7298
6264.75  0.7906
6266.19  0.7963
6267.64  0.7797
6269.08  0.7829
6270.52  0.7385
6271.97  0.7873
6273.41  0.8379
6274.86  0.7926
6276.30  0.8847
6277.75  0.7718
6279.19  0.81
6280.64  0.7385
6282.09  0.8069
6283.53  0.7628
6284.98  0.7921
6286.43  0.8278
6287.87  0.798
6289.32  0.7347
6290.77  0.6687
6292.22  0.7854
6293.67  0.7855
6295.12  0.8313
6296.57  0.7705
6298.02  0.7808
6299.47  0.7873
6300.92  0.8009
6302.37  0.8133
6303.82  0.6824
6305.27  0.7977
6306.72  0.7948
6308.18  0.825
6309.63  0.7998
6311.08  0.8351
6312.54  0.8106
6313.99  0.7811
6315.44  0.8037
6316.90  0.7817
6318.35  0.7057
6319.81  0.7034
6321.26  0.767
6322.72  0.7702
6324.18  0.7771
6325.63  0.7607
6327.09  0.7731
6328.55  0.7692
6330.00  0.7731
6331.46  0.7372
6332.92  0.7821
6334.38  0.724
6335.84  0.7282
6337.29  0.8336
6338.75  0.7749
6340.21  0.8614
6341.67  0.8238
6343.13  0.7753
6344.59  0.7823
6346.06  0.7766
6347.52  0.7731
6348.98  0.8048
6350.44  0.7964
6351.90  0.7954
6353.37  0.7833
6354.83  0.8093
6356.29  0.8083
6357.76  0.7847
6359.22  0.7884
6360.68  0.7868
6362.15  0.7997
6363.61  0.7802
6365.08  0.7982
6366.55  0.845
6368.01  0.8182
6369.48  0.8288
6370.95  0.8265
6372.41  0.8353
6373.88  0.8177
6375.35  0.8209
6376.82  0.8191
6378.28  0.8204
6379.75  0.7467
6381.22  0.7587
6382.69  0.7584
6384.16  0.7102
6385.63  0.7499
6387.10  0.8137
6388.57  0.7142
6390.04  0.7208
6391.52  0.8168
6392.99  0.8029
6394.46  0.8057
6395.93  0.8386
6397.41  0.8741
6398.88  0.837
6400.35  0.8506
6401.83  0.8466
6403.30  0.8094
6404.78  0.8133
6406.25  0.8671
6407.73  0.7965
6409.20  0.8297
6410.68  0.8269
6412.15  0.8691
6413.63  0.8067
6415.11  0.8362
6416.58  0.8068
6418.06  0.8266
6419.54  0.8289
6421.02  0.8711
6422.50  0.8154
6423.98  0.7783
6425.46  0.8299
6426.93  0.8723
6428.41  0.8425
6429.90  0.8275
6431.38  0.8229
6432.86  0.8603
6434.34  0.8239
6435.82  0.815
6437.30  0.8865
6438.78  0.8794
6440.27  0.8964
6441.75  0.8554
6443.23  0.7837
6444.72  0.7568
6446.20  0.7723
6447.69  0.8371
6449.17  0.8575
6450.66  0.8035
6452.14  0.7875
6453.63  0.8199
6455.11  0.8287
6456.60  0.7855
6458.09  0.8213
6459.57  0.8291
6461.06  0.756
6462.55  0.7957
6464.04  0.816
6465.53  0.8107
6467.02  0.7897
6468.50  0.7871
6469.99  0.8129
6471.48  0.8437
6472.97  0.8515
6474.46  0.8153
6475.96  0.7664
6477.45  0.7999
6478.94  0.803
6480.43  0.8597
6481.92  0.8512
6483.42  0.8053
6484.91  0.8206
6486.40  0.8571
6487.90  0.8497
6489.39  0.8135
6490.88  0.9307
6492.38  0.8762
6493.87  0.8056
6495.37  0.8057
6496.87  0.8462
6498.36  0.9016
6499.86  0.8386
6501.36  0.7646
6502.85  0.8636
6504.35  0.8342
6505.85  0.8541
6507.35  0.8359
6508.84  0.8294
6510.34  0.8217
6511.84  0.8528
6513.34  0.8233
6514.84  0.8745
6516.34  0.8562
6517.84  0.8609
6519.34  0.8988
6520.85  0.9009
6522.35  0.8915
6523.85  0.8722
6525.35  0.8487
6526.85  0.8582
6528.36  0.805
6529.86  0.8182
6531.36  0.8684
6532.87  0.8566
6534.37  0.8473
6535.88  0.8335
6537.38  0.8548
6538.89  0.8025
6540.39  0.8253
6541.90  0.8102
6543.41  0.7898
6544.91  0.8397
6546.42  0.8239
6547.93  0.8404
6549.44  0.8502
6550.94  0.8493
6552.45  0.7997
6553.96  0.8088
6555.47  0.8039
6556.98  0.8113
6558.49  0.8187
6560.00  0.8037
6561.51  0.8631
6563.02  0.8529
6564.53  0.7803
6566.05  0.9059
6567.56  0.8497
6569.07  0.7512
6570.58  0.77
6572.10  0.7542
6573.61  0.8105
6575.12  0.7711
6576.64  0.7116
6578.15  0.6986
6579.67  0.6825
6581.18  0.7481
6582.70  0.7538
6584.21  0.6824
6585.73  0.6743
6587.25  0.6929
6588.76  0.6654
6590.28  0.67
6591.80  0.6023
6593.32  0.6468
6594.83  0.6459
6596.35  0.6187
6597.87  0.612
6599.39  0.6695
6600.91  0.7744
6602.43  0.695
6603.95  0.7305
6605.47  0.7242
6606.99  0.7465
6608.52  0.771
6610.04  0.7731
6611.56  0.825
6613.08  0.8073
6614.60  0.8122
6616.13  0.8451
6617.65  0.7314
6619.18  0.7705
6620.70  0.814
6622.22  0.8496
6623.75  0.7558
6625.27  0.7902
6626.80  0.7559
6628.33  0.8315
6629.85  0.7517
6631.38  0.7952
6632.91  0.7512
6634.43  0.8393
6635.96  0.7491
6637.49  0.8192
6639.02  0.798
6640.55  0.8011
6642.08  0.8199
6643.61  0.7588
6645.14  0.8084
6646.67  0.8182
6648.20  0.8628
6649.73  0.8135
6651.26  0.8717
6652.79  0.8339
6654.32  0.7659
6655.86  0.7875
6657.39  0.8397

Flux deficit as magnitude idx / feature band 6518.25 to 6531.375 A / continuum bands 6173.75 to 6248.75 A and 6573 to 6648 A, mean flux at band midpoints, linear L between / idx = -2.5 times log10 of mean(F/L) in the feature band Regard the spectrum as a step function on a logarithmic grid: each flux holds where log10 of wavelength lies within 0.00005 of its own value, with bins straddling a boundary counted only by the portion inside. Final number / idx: -0.14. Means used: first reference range 0.793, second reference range 0.749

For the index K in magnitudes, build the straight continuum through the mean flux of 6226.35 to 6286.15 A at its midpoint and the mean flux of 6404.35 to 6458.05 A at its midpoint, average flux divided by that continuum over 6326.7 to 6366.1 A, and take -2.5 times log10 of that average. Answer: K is 0.03 mag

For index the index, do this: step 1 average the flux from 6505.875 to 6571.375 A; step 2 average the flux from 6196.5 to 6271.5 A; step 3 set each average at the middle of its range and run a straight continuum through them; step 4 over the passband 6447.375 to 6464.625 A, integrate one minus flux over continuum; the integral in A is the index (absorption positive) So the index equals 0.27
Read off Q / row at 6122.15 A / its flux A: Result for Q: 0.7201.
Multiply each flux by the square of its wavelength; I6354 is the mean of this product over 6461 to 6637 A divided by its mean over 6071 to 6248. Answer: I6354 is 1.16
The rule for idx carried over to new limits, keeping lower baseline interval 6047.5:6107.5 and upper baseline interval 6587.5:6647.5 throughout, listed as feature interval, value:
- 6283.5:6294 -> -0.01 mag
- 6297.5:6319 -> -0.04 mag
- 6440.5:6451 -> -0.08 mag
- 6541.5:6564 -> -0.09 mag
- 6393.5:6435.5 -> -0.10 mag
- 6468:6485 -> -0.08 mag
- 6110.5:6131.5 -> 0.03 mag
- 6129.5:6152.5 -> -0.01 mag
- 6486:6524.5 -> -0.13 mag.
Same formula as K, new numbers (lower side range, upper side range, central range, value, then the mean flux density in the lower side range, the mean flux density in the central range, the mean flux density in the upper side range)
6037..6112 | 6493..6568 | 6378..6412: 0.02 mag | 0.761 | 0.801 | 0.839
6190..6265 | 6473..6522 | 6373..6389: 0.06 mag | 0.791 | 0.777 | 0.842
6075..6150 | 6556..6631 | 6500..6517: -0.11 mag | 0.765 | 0.837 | 0.753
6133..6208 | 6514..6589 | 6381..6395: 0.05 mag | 0.785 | 0.765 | 0.81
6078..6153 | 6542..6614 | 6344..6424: -0.06 mag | 0.764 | 0.806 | 0.757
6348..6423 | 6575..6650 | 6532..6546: -0.08 mag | 0.808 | 0.829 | 0.75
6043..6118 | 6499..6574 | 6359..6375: -0.01 mag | 0.762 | 0.812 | 0.834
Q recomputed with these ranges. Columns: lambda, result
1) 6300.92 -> 0.8009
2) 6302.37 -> 0.8133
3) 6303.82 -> 0.6824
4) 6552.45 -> 0.7997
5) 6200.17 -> 0.7909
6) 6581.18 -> 0.7481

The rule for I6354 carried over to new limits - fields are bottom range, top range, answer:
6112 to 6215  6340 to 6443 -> 1.12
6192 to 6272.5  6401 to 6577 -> 1.14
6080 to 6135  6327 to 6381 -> 1.13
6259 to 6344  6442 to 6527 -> 1.13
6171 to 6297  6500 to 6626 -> 1.11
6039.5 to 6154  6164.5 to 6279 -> 1.08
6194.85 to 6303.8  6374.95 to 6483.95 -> 1.09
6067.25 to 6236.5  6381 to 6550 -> 1.17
